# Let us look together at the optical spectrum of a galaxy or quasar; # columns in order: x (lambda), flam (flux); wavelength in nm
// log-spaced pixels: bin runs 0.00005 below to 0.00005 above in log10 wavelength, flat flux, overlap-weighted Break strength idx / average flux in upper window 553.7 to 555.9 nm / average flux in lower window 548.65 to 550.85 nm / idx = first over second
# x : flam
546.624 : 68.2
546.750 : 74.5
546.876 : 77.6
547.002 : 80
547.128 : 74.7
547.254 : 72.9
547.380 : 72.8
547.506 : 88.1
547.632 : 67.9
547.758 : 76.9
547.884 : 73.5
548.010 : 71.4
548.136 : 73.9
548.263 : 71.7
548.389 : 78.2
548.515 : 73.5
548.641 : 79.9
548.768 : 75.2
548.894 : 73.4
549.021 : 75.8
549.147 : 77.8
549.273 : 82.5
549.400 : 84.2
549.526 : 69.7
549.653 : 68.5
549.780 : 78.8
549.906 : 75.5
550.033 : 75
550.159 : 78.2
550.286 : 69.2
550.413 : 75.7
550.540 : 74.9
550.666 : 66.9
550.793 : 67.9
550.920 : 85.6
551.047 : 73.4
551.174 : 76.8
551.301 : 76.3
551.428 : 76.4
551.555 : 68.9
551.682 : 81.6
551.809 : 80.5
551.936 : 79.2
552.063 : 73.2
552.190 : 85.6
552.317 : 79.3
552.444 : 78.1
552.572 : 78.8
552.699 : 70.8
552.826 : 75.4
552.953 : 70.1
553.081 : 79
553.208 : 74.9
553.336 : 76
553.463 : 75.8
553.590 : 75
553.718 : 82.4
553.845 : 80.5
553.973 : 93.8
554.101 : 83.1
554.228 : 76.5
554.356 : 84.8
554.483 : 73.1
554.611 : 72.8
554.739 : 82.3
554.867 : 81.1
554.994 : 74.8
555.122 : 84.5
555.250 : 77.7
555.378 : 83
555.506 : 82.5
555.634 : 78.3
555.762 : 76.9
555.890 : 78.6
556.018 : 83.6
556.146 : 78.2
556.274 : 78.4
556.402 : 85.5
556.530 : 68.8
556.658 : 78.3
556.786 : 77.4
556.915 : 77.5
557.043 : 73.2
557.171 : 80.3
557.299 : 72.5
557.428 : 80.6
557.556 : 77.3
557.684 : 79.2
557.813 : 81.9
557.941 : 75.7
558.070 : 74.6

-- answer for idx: 1.1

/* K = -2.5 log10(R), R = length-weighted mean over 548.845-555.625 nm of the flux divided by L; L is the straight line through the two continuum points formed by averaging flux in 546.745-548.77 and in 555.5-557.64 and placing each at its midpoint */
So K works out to -0.008 mag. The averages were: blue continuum 75.5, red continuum 78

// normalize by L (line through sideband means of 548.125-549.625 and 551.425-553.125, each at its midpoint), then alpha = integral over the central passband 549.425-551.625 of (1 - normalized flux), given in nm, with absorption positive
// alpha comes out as 0.068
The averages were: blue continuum 76.2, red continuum 76.9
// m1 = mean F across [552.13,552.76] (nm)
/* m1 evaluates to 78.5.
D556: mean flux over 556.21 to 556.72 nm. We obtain 77.8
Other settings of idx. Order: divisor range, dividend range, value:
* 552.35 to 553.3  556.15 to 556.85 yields 1.03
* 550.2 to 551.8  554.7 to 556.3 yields 1.07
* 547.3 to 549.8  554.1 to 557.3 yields 1.04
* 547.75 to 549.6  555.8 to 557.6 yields 1.03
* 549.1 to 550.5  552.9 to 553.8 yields 1.01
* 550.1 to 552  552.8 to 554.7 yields 1.04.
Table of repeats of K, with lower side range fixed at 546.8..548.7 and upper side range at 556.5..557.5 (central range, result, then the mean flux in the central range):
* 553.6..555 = -0.061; 80.5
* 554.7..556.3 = -0.053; 80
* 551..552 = -0.012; 76.7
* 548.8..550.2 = -0.009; 76.3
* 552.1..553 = -0.014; 76.9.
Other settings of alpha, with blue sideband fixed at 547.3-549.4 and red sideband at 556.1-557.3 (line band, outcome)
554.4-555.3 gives -0.014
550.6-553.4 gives 0.016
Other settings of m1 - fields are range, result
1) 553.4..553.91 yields 78.5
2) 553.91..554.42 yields 84.6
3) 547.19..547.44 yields 72.9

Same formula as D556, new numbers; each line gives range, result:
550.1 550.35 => 73.5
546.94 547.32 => 75.8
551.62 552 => 80.5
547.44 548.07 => 75.6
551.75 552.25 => 79.6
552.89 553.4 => 74.9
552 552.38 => 79.4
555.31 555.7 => 81.1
